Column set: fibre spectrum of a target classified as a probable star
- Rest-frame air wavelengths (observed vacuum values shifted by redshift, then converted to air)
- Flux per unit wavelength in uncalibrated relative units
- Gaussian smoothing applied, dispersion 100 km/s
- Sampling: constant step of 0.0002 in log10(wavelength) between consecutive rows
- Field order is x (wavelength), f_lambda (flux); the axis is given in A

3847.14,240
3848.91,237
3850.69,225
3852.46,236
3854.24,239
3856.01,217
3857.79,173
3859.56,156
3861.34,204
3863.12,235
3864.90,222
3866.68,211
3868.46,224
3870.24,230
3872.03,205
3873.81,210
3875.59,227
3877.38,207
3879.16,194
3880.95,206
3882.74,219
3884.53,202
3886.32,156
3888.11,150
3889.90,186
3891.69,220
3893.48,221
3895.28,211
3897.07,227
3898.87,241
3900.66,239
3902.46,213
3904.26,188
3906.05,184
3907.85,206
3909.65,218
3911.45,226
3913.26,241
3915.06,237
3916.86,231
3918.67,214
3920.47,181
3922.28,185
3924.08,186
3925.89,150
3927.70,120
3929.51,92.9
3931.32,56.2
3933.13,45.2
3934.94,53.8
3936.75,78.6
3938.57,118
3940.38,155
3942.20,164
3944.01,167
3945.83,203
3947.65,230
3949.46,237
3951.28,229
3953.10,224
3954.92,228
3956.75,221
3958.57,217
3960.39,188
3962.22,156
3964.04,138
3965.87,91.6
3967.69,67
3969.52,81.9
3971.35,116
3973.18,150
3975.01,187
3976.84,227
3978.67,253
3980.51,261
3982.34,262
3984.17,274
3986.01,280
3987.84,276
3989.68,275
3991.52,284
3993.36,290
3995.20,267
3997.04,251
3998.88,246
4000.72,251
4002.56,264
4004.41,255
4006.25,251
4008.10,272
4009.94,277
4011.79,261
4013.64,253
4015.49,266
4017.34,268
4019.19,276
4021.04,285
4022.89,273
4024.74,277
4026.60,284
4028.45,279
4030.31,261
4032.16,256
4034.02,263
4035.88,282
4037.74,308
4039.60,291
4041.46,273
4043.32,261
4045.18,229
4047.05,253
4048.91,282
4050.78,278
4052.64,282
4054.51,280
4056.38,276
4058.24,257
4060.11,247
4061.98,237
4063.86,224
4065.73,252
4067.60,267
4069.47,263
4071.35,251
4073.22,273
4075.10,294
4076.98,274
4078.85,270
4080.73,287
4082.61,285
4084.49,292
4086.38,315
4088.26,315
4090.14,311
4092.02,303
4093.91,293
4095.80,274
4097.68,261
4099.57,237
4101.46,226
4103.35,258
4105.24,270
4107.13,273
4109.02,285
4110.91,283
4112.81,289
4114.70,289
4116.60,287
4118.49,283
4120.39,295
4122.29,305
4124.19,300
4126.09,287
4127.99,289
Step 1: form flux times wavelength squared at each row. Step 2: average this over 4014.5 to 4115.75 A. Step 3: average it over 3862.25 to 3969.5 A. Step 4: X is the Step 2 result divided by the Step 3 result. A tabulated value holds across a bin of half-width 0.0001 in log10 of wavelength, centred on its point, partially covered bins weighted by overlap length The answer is 1.59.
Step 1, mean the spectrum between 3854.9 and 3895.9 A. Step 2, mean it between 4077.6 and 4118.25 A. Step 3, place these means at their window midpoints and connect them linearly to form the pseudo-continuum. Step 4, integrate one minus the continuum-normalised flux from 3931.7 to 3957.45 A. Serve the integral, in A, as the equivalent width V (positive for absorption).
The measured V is 7.13 A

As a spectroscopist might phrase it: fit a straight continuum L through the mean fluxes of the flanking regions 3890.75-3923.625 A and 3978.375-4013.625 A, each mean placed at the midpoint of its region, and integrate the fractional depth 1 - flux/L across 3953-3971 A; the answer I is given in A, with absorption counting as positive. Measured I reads 6.5 A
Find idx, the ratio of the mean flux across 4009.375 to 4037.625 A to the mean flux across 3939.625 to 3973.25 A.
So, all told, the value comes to 1.6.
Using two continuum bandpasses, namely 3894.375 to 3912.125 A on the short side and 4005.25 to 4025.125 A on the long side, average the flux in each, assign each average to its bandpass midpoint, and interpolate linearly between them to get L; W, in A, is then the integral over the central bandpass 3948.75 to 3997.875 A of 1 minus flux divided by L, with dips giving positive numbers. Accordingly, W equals 7.3 A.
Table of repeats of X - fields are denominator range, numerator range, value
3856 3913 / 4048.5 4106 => 1.44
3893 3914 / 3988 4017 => 1.28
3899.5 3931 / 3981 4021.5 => 1.45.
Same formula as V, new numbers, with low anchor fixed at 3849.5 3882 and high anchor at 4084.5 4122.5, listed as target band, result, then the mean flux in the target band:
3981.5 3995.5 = -1.6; 276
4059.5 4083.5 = 0.8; 264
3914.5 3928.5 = 2.5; 187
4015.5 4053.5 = -1.6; 273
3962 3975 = 6.7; 117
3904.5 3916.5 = 0.4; 218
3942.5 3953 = 1.1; 211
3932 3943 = 6.3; 101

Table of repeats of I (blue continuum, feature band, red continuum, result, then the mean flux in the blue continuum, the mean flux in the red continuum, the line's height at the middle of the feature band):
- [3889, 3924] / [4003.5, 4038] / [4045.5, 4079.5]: -2.7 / 214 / 264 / 250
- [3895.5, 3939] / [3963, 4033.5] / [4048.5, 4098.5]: -3.5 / 173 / 276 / 226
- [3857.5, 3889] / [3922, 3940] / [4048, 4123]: 9.3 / 202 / 275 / 222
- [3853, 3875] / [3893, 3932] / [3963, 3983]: -0.6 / 211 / 166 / 191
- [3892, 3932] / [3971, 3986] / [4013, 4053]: 0.9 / 195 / 272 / 237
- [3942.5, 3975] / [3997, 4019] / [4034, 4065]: -3.6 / 173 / 266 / 224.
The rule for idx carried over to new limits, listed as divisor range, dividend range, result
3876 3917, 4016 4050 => 1.30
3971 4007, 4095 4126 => 1.11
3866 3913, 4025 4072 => 1.27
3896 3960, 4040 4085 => 1.45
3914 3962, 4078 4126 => 1.67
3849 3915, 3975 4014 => 1.24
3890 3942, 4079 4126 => 1.61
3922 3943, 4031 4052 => 2.36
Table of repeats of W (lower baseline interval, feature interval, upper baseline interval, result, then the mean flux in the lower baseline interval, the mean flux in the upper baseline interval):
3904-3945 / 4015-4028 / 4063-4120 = -2.75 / 160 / 276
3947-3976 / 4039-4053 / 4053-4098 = -1.07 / 172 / 275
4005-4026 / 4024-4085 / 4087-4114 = 0.85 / 269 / 278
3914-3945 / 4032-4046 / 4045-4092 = -1.48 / 144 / 273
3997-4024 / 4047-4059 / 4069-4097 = 0.13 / 264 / 287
